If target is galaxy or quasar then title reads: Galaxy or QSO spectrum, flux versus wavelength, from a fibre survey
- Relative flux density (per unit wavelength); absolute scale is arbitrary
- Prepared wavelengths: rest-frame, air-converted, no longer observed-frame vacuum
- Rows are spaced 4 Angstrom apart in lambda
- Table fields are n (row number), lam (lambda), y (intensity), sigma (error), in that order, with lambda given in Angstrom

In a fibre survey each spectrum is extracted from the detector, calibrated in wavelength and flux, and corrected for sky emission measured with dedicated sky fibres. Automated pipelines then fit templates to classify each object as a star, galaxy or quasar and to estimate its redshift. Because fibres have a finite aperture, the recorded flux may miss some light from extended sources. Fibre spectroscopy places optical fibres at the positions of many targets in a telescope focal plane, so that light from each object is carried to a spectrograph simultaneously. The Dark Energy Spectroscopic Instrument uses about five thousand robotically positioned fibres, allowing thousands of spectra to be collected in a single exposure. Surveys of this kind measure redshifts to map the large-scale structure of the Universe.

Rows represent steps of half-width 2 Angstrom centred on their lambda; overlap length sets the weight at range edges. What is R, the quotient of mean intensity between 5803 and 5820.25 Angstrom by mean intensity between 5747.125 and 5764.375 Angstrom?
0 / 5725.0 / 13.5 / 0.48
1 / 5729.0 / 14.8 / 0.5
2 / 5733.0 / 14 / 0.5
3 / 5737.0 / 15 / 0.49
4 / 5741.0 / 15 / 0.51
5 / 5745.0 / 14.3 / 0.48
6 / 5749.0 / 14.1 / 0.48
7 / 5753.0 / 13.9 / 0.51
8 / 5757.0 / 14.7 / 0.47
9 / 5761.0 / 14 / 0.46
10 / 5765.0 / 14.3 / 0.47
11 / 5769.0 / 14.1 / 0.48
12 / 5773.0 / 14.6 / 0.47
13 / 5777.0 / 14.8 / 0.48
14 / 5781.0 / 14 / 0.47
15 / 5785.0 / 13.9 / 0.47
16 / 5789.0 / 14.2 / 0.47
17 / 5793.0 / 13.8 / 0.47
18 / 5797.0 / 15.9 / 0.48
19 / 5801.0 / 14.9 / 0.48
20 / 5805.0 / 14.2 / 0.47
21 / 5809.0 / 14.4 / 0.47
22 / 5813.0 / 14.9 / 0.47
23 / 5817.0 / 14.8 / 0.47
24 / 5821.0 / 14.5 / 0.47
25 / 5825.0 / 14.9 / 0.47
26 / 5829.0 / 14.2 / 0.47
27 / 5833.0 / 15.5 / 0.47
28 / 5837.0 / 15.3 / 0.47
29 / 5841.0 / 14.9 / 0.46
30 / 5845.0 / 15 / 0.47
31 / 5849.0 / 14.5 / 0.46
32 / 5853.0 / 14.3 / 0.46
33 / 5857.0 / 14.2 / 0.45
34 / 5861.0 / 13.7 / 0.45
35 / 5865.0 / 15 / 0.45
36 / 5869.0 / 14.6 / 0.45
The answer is 1.03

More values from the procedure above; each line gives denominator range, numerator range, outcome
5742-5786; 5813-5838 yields 1.04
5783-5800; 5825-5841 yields 1.03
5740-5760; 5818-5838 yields 1.04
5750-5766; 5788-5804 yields 1.03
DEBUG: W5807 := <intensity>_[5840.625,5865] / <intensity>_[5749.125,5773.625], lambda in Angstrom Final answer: 1.0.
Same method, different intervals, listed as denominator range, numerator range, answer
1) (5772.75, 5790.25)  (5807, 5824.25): 1.03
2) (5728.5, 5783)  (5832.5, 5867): 1.02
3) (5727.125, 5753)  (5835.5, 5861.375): 1.01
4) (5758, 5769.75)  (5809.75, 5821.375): 1.04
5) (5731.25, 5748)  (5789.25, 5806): 1.01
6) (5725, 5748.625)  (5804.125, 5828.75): 1.01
